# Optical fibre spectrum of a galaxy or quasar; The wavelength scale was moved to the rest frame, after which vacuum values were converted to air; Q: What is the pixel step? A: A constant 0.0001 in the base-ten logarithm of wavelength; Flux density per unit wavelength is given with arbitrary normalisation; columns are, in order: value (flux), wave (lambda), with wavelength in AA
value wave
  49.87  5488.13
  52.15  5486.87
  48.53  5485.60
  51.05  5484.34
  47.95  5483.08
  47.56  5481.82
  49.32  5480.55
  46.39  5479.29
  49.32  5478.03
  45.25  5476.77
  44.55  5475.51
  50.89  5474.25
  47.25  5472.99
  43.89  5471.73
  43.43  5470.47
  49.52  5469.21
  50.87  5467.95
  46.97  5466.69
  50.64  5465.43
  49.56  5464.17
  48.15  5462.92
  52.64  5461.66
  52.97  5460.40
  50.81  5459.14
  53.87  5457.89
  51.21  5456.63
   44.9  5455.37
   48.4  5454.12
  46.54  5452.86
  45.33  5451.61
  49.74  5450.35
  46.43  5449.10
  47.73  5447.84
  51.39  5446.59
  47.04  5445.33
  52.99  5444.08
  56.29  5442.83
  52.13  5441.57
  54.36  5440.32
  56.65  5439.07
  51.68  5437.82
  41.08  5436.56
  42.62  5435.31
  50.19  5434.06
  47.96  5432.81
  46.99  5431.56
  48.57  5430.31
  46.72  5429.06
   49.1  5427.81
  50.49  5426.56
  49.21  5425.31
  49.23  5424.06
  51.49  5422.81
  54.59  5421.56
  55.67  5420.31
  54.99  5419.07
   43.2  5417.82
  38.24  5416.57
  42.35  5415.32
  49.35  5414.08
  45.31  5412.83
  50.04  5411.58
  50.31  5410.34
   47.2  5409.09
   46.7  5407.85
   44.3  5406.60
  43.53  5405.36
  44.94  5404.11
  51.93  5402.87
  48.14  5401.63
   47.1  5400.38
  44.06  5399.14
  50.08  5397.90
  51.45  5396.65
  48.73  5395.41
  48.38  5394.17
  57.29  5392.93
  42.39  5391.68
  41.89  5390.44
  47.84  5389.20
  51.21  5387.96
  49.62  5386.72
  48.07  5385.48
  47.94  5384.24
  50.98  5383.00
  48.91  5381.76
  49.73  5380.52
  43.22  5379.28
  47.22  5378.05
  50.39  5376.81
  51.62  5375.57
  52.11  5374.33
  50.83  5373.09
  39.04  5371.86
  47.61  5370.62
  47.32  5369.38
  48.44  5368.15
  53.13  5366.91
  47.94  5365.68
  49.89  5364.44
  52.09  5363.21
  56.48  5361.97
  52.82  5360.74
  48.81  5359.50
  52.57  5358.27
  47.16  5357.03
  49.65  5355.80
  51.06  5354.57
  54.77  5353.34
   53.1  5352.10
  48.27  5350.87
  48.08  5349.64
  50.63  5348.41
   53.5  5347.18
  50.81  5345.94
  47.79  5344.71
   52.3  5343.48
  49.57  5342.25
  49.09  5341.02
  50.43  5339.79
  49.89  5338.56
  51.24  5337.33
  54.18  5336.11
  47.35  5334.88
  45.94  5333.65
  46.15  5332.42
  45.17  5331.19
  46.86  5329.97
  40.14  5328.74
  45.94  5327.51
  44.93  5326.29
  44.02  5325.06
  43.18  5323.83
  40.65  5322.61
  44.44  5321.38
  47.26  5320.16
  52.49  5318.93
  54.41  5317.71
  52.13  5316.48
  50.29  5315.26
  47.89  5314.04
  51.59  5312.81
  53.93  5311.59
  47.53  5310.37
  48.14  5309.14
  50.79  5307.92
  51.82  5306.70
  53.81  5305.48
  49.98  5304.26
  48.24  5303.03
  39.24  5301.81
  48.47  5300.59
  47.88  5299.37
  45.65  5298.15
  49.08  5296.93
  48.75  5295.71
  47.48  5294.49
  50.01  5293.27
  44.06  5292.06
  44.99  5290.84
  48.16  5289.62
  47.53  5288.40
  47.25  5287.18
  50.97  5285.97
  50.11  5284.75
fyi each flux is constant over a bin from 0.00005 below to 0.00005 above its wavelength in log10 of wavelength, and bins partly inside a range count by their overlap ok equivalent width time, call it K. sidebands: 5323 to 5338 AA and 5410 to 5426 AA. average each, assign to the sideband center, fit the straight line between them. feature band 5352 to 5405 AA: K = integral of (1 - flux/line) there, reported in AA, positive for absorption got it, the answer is -1.8 AA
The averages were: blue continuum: 46.2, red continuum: 48.7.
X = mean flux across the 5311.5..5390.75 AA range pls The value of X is 49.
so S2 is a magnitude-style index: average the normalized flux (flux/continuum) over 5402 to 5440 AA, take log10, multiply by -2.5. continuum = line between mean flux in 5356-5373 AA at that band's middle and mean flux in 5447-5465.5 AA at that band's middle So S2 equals 0.03 mag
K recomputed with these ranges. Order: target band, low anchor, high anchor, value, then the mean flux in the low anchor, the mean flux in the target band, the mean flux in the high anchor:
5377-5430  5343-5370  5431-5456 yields 1.73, 50.7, 48.2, 49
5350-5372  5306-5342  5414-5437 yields -0.94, 48.2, 50.2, 48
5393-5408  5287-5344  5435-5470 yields 0.40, 48.1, 47.8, 49.8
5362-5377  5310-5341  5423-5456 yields -0.34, 48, 49.4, 49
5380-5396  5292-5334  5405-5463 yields -0.06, 47.7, 48.7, 49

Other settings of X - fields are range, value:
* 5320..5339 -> 46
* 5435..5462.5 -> 49.9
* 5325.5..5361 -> 49.2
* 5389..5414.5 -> 47.6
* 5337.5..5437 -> 48.9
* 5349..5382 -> 49.7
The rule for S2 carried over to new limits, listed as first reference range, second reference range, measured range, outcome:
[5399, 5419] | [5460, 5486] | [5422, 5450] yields -0.05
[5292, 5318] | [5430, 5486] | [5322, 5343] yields 0.05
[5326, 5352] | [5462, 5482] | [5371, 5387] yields 0.00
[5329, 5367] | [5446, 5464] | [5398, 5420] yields 0.06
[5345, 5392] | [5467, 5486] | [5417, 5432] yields -0.03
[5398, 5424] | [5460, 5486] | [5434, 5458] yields -0.03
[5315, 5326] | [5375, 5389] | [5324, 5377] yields -0.02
